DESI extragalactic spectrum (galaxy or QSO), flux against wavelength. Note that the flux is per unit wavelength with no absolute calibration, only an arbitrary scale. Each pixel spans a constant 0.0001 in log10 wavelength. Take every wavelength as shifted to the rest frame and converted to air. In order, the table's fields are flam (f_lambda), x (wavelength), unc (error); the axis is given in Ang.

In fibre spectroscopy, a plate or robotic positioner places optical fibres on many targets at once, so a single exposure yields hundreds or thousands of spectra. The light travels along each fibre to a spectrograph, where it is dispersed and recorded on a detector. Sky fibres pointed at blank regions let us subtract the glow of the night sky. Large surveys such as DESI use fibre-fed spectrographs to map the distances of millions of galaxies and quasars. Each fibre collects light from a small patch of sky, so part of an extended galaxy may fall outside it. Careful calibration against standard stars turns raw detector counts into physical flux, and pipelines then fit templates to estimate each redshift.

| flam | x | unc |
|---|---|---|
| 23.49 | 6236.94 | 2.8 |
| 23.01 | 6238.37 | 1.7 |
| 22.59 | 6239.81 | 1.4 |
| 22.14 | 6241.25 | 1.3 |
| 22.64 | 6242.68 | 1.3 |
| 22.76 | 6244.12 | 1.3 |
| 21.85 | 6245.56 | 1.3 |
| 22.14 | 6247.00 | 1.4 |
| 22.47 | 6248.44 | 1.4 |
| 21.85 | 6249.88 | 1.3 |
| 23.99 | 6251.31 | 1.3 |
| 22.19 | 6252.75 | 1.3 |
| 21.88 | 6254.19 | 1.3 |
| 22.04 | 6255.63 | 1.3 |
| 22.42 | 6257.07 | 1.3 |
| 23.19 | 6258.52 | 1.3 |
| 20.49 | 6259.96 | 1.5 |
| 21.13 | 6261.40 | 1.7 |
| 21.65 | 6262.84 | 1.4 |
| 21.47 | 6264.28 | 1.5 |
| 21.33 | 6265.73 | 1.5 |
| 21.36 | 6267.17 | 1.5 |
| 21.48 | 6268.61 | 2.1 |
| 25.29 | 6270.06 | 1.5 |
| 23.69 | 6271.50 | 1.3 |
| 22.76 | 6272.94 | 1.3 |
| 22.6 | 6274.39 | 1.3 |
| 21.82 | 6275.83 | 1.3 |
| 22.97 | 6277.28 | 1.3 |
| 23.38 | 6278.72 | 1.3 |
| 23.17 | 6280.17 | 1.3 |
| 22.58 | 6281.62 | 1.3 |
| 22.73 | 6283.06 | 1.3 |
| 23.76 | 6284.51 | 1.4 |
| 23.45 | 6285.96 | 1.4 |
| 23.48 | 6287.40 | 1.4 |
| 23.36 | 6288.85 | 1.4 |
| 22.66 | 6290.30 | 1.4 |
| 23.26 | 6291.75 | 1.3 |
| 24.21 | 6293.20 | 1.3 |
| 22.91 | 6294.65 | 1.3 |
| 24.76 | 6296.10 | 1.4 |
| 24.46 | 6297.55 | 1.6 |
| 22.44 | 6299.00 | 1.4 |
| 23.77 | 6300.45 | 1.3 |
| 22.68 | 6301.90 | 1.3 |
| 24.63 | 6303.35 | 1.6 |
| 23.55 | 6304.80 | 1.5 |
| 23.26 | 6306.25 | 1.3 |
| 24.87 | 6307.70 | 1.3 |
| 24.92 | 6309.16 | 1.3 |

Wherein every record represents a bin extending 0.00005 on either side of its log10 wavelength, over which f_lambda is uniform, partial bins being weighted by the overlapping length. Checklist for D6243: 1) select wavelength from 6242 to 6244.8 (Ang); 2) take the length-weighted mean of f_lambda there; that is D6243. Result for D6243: 22.7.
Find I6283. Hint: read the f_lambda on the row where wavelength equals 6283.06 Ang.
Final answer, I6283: 22.73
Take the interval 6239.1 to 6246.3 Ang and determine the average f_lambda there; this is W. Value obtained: 22.4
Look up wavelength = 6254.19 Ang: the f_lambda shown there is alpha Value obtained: 21.88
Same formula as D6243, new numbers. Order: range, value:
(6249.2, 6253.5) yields 22.7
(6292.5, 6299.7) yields 23.8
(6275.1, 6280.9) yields 22.8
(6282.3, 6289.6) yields 23.4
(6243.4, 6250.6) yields 22.2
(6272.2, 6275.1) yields 22.7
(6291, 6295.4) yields 23.4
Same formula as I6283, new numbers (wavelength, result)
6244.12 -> 22.76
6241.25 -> 22.14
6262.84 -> 21.65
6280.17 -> 23.17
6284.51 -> 23.76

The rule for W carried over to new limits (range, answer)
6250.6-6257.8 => 22.5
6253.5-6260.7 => 22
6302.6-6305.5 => 24.1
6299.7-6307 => 23.6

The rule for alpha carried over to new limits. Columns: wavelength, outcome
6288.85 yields 23.36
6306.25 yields 23.26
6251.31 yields 23.99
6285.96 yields 23.45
